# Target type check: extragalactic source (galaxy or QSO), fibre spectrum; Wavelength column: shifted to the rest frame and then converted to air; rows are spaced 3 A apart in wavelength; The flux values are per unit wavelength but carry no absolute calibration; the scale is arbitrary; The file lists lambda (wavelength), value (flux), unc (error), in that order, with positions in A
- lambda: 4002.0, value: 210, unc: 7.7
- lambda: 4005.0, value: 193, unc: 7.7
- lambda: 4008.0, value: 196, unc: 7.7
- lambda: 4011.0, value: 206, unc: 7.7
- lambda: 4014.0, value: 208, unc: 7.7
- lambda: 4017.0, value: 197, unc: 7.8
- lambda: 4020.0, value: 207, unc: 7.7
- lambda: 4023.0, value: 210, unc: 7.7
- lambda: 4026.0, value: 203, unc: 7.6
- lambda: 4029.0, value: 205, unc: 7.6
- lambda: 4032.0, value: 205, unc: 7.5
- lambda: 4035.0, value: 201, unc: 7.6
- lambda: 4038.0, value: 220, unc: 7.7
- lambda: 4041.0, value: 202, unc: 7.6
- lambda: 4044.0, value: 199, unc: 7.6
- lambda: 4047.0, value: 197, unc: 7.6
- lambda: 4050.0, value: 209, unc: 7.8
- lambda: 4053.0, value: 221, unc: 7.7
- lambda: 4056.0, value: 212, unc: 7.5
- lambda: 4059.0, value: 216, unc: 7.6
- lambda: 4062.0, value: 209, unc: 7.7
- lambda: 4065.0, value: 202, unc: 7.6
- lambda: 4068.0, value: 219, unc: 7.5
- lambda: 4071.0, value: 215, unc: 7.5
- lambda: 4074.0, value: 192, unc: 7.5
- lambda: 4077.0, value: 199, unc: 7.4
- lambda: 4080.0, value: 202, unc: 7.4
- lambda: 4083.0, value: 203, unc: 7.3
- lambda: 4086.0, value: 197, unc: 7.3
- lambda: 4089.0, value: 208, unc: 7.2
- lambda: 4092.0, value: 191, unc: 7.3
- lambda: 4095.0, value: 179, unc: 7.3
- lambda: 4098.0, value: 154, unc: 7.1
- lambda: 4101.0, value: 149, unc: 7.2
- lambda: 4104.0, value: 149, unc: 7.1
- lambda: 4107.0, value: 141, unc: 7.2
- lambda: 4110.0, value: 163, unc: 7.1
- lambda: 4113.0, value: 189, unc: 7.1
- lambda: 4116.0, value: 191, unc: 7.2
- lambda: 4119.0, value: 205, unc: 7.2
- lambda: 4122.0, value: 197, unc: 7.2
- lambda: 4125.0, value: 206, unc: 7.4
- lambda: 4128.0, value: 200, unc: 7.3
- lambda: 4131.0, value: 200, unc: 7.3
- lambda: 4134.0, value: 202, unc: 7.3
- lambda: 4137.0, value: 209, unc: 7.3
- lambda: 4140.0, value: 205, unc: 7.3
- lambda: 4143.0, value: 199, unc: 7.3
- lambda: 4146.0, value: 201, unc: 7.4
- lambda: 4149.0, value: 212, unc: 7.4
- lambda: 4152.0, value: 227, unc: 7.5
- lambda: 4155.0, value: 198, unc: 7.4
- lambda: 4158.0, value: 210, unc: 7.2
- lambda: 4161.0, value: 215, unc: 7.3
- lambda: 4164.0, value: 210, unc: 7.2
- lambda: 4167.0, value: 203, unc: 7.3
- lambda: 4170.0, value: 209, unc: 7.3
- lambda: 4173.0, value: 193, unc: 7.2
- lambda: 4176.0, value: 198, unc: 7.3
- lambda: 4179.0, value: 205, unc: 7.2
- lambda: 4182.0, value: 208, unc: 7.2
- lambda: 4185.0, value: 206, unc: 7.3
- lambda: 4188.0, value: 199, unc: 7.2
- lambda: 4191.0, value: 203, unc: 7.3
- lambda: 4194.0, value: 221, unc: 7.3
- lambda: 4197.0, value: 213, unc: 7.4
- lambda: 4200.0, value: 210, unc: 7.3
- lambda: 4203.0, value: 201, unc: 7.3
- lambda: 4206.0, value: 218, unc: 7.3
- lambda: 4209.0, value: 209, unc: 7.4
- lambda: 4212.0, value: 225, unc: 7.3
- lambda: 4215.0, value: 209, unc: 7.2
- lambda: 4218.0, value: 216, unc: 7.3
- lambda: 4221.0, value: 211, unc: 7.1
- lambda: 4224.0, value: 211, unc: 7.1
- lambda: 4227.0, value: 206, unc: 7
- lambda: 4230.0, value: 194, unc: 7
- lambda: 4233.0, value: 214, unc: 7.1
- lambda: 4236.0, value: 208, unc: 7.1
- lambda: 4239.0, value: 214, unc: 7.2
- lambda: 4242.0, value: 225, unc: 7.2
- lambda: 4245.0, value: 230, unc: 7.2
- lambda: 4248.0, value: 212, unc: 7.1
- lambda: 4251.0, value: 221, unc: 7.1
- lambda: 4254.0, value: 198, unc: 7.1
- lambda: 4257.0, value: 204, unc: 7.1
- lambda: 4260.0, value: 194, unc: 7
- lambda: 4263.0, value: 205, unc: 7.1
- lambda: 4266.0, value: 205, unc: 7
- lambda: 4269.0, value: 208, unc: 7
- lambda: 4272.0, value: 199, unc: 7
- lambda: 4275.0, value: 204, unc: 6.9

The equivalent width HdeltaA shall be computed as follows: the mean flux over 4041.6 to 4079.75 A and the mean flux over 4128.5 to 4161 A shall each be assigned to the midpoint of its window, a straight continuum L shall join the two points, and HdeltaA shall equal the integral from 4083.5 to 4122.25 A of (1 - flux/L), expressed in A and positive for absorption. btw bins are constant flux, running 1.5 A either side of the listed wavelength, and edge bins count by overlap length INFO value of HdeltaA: 5.4 A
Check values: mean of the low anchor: 207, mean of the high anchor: 207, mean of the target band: 178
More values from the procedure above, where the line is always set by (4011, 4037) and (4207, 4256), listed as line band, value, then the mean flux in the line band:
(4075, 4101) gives 2.3 A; 189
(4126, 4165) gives 0.5 A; 207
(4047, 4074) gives -0.6 A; 211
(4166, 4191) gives 1.0 A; 203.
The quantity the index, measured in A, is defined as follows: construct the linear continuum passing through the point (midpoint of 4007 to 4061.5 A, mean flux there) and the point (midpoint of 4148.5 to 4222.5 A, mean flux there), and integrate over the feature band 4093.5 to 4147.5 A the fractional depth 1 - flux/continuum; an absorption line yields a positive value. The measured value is 5.84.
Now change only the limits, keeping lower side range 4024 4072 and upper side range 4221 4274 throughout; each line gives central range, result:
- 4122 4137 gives 0.5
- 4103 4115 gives 2.7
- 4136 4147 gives 0.3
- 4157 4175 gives 0.2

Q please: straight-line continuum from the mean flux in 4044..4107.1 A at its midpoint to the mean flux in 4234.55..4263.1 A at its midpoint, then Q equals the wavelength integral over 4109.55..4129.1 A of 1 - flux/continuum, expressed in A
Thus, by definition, 0.4 A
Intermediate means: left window 195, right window 211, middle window 194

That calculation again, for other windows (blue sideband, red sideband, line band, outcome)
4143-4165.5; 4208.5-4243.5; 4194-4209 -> 0.0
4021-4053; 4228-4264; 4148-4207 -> 0.2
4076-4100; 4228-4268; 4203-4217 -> -0.6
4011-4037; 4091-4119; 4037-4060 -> -1.8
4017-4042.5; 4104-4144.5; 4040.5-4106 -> 1.1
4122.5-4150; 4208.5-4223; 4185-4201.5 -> 0.2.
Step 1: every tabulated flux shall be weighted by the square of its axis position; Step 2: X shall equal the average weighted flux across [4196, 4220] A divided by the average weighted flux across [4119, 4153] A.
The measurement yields 1.07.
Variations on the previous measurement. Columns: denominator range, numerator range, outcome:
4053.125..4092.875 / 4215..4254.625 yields 1.12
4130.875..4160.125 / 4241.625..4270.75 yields 1.07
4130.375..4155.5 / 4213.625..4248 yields 1.07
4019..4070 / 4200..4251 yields 1.12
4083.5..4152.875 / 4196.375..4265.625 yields 1.17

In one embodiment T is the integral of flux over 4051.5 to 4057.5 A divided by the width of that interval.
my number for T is 216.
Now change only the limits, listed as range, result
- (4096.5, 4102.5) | 152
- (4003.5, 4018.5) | 200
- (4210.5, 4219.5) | 217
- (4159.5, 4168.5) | 209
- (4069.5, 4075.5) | 204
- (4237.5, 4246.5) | 223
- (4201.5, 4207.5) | 210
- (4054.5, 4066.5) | 210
